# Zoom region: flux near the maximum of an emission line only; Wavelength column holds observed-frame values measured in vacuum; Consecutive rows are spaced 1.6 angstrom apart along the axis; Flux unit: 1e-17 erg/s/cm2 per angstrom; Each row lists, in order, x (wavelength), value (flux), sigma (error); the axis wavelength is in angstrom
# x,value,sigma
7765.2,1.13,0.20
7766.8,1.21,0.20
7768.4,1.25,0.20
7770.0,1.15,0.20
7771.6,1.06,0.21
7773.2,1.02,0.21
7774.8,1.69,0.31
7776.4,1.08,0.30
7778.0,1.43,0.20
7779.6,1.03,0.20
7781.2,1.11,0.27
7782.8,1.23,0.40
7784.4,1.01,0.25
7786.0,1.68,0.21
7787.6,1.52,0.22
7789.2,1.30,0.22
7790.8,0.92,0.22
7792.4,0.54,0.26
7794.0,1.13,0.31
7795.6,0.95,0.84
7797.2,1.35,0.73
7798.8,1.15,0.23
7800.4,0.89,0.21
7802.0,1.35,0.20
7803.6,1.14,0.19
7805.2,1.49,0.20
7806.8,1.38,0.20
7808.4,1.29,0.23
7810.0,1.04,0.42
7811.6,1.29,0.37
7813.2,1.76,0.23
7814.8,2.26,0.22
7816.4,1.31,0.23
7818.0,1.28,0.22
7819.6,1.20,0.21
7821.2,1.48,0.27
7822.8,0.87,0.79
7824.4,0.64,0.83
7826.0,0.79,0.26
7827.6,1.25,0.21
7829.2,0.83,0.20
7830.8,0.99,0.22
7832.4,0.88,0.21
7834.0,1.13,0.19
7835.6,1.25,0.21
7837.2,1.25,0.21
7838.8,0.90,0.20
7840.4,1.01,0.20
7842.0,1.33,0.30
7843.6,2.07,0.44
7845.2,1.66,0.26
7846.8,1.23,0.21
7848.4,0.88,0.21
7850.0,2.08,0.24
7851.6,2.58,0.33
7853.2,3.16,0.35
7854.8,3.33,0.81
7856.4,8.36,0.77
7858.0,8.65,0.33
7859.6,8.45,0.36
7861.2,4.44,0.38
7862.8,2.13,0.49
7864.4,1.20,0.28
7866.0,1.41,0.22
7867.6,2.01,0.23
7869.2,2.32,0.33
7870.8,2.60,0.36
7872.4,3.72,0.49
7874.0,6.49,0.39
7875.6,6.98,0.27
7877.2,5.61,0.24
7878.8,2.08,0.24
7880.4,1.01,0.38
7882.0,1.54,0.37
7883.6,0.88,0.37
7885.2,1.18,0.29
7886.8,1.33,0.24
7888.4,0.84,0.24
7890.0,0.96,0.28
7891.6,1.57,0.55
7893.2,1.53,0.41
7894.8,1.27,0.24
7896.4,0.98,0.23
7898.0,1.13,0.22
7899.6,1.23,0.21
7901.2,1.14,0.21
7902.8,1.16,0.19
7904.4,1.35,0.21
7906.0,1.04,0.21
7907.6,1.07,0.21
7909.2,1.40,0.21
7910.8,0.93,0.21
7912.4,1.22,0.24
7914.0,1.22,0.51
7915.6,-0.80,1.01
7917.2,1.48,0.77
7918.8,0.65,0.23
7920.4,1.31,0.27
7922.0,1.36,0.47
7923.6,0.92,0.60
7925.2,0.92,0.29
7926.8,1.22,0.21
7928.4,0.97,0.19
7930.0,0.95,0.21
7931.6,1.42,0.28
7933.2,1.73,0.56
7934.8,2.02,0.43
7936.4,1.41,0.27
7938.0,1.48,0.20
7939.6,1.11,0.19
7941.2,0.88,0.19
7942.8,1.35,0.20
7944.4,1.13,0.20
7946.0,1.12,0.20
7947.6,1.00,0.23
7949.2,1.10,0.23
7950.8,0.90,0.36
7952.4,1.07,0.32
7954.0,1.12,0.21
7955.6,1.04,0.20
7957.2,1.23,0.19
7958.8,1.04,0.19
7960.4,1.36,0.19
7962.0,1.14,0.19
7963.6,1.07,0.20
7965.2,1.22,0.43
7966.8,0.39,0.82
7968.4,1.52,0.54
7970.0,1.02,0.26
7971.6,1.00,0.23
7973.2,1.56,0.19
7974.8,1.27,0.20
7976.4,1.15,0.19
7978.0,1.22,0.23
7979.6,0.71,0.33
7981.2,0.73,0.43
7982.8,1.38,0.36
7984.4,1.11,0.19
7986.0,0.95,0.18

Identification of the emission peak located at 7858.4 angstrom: [S II]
